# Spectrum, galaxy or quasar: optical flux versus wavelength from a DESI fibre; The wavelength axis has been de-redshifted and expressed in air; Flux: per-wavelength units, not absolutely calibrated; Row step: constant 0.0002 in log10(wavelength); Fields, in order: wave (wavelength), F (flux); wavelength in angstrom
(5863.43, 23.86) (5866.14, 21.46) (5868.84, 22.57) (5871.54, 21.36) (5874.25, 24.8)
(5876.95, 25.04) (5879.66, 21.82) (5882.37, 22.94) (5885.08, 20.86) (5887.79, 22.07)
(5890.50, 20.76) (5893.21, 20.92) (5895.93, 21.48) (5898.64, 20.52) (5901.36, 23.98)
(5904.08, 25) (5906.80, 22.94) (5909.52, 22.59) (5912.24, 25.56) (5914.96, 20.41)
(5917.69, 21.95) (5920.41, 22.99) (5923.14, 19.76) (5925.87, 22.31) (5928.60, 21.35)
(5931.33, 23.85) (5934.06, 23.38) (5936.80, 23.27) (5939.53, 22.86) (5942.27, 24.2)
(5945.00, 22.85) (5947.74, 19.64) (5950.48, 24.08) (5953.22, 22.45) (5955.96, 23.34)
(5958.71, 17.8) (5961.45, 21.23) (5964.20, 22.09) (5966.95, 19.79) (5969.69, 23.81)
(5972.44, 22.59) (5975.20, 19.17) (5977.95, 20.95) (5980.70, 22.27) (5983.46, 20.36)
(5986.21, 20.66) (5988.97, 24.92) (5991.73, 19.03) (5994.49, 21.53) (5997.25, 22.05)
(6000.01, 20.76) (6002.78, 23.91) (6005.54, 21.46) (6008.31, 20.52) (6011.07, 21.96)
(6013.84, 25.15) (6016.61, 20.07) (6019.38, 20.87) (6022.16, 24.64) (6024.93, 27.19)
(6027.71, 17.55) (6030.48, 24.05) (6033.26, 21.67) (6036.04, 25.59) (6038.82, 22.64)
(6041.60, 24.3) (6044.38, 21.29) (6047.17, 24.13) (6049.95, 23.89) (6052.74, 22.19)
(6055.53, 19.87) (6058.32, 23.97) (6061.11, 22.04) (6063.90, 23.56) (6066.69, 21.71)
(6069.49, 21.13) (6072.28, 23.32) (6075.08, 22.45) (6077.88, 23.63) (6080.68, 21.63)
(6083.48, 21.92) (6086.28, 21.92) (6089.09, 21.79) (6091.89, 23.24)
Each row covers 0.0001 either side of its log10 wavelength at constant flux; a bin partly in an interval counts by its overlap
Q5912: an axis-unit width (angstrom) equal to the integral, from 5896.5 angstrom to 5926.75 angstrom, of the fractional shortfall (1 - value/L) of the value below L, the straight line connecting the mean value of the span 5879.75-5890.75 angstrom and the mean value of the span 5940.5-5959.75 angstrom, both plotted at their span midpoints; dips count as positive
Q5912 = -0.8 angstrom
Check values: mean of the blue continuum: 21.8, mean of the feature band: 22.5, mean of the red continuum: 22.1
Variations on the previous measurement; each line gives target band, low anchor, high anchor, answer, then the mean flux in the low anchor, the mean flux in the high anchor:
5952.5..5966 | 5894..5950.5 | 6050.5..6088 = 0.7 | 22.6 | 22.3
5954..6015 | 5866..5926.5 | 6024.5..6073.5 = 2.6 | 22.4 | 22.7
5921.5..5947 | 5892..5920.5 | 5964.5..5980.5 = -0.6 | 22.6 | 21.4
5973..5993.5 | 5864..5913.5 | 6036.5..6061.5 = 1.5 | 22.6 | 22.8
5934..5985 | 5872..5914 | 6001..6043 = 2.0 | 22.7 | 22.8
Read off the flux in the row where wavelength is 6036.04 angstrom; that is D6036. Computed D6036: 25.59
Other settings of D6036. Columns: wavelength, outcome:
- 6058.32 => 23.97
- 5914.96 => 20.41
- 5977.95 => 20.95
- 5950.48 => 24.08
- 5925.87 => 22.31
